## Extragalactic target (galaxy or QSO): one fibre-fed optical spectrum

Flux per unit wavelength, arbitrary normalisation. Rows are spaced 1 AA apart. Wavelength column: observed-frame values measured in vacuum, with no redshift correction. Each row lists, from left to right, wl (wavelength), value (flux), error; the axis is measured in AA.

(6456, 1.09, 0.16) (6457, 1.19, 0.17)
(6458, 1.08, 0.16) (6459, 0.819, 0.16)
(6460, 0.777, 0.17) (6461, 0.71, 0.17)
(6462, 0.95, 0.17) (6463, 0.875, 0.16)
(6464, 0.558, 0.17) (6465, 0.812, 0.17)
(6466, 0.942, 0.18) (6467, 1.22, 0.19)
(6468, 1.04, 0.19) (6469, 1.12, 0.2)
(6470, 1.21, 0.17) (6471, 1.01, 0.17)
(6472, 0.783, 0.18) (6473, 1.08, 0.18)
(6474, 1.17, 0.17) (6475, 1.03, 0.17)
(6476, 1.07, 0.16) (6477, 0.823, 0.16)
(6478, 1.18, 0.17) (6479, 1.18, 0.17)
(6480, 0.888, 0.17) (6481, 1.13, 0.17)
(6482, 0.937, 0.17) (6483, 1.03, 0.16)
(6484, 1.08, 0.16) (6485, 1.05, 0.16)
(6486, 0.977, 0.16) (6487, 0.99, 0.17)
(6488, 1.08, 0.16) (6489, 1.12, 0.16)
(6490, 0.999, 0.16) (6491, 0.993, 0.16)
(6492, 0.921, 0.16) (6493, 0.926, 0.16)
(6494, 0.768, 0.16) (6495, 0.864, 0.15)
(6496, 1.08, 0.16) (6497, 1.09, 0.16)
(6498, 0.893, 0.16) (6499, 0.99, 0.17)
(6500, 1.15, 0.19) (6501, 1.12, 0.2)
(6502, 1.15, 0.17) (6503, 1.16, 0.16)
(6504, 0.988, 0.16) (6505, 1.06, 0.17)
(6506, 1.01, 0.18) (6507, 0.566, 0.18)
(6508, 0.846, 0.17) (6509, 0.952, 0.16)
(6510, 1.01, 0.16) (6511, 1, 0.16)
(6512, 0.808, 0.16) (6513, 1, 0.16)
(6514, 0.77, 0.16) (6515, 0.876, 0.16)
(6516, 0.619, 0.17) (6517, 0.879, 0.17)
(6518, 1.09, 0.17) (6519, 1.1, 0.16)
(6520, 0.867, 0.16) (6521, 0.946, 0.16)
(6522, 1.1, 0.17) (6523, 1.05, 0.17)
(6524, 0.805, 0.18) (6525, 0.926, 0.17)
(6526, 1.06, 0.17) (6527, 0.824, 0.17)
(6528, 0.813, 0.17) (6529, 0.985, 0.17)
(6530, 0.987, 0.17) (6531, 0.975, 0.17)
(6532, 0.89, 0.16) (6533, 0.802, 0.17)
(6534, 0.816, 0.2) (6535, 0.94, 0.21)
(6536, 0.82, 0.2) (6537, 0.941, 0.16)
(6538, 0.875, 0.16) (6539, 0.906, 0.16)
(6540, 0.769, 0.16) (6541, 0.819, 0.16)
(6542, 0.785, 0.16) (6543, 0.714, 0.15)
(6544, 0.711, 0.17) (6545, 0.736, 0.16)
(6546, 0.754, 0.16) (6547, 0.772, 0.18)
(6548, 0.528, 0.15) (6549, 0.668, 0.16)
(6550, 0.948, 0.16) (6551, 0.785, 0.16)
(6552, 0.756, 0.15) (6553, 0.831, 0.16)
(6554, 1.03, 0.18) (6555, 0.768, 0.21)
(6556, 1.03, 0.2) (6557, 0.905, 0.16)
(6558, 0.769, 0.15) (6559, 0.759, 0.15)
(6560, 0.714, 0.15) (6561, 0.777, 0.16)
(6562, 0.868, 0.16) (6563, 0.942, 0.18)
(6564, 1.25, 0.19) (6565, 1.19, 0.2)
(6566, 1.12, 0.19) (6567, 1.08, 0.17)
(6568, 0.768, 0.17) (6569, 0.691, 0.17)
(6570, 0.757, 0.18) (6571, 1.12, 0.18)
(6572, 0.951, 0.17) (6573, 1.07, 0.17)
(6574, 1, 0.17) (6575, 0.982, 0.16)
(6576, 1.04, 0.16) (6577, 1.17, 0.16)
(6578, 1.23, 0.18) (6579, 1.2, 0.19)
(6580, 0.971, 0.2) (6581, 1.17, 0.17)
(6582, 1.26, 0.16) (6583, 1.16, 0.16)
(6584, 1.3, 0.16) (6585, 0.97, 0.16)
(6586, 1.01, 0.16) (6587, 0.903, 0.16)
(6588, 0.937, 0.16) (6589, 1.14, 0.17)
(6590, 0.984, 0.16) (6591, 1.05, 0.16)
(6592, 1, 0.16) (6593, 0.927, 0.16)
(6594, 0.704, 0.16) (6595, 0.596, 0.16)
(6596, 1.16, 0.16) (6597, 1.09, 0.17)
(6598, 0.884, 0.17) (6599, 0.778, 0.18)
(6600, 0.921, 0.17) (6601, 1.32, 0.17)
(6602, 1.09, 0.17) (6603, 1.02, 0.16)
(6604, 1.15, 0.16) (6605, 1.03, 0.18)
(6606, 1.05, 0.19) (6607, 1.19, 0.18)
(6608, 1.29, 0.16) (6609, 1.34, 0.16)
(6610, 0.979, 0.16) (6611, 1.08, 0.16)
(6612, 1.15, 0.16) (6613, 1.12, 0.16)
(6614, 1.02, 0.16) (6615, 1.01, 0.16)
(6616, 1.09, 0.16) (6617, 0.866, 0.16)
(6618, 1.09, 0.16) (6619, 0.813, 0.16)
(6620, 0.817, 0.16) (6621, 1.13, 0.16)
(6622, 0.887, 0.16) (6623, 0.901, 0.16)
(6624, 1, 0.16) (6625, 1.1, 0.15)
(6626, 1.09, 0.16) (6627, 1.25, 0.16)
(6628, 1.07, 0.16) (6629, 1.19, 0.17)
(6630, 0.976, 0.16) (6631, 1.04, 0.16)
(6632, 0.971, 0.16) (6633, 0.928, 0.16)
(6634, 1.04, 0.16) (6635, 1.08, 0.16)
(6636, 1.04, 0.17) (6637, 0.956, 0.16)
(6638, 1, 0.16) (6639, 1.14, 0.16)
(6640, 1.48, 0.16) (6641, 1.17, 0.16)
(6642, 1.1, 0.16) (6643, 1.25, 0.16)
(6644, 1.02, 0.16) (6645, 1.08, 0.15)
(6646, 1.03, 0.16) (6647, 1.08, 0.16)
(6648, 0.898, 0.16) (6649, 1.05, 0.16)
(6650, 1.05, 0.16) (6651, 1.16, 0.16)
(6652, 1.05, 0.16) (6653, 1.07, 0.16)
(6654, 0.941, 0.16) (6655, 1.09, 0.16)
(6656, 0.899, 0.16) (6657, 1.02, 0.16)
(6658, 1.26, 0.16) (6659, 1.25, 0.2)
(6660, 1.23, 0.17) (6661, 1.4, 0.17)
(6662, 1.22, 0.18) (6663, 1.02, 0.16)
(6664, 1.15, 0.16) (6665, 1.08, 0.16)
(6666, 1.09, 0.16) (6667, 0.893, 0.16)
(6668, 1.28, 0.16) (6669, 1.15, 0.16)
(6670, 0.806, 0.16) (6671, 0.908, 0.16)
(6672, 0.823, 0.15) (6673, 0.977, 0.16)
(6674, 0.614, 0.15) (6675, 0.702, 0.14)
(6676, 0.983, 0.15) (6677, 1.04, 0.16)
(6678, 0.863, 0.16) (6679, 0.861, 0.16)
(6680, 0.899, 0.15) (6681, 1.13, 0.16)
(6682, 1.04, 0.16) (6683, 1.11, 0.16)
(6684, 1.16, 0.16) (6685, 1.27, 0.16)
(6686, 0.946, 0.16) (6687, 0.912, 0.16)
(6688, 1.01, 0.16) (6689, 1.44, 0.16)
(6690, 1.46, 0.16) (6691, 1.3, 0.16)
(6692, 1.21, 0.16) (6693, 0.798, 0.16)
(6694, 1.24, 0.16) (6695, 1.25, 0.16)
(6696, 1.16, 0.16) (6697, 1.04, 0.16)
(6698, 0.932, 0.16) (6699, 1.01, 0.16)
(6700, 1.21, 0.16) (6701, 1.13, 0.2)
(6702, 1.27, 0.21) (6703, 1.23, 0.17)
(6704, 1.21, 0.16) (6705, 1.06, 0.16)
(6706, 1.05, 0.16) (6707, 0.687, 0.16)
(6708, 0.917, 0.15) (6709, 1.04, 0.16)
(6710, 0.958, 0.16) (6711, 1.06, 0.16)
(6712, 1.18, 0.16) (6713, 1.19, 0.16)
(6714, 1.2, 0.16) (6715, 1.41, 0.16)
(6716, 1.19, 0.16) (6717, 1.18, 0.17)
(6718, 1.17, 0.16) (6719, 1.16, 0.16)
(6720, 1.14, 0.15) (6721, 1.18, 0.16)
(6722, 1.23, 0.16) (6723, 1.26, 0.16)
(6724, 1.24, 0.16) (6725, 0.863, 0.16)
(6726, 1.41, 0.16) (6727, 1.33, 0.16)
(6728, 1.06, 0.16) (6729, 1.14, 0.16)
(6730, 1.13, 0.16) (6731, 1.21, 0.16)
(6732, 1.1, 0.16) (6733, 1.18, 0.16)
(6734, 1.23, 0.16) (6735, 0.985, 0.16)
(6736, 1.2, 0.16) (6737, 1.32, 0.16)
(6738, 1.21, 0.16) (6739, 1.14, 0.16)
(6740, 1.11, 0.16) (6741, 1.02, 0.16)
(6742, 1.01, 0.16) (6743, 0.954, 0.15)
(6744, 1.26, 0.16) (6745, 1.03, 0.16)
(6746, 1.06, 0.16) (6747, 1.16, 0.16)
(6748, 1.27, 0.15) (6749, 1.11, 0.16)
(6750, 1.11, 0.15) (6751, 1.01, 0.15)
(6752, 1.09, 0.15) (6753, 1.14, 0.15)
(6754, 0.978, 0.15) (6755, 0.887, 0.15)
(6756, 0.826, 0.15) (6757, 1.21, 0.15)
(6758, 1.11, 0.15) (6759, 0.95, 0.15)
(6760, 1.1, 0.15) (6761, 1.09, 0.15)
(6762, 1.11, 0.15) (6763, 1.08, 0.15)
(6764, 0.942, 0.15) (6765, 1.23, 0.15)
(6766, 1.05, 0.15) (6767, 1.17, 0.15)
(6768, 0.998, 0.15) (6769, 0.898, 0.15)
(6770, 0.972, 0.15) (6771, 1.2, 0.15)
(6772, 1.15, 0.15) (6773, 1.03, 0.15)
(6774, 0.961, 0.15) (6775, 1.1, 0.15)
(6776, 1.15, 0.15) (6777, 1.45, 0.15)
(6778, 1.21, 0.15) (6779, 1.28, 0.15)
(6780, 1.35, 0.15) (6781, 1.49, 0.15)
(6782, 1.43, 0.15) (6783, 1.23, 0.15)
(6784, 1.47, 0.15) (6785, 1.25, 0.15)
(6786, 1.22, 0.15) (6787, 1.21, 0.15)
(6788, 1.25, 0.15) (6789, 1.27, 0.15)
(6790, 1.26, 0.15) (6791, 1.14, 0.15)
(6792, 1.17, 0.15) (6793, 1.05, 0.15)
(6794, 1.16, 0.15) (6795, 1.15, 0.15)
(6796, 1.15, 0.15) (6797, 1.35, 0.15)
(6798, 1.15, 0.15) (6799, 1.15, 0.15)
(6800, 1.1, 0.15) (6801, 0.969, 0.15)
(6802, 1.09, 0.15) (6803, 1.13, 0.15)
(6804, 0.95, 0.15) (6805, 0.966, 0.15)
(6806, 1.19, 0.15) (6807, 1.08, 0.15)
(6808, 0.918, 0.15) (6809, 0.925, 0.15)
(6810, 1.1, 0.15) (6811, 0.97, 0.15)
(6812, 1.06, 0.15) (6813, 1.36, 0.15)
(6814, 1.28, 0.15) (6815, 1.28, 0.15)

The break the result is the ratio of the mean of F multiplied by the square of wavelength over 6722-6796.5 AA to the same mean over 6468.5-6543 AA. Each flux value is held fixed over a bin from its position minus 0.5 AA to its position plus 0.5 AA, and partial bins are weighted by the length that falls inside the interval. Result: 1.29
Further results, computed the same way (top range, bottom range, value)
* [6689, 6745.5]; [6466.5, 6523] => 1.23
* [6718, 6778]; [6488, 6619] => 1.23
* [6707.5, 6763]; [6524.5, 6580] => 1.32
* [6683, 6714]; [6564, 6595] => 1.12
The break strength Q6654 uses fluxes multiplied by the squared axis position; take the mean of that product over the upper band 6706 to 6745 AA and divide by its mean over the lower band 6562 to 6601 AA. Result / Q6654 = 1.17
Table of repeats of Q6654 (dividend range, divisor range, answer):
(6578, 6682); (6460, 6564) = 1.17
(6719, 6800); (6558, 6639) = 1.18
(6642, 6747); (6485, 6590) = 1.22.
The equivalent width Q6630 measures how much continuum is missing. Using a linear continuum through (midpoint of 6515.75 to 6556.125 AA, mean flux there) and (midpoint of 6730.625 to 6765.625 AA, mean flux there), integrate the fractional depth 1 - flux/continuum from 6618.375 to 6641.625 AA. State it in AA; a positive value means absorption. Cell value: -1.9 AA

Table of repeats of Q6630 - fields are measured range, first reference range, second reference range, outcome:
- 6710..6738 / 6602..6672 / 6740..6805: -1.8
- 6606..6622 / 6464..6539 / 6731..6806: -0.3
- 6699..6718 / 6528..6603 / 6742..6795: -0.7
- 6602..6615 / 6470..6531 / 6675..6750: -0.8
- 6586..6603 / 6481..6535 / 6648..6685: 0.5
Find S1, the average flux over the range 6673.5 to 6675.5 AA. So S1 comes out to 0.658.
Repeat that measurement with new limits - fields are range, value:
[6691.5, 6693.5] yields 1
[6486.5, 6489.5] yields 1.06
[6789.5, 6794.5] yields 1.16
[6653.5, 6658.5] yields 1.04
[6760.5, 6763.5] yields 1.09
